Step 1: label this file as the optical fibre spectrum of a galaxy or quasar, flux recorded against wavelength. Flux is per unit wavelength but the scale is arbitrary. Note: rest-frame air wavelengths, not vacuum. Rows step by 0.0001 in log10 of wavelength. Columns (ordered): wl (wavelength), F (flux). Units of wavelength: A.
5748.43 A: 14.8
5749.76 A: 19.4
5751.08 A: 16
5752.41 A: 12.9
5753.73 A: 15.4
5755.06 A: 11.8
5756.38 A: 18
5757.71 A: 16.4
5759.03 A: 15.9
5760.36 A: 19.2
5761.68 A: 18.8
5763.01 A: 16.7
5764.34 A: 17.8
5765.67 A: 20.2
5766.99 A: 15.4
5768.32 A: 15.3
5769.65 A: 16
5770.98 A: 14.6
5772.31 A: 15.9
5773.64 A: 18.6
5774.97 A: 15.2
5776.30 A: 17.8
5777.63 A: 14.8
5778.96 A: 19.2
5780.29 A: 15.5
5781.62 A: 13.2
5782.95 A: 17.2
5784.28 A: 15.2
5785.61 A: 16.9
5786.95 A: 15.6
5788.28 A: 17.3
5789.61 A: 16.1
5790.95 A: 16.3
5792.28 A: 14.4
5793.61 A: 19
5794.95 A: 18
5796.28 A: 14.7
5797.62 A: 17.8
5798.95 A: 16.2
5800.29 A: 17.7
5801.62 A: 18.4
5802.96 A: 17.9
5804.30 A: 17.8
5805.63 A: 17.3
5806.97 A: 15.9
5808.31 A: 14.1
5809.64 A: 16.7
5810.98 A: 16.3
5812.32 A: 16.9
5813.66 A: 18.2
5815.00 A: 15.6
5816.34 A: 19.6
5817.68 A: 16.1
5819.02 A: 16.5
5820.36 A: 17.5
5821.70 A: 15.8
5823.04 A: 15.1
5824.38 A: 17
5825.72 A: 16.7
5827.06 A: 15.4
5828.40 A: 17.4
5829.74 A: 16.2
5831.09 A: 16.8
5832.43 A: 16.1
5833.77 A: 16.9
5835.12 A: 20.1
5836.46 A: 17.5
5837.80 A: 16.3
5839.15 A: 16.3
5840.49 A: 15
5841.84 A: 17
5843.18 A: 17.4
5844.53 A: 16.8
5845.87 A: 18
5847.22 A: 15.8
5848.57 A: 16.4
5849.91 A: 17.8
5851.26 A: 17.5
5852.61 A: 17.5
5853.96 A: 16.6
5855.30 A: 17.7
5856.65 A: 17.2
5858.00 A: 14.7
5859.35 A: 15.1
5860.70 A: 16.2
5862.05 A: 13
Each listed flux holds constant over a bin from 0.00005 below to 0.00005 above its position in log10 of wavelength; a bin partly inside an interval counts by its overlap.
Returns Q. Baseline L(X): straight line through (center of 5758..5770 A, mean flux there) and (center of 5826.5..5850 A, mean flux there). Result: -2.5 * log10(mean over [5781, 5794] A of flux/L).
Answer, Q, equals 0.07 mag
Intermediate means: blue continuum 17.3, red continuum 16.8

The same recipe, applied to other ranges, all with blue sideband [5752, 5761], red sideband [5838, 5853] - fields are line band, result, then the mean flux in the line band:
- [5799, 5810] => -0.04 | 16.9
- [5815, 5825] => -0.01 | 16.7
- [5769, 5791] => -0.01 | 16.2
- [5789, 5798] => -0.03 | 16.6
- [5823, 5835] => 0.00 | 16.6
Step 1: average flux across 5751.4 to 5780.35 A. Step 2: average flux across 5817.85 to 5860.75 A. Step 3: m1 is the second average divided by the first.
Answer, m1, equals 1.0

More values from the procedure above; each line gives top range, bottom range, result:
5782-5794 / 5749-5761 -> 1.01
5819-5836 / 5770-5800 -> 1.02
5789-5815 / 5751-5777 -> 1.02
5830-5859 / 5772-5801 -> 1.02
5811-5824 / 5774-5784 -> 1.04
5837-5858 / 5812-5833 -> 1.01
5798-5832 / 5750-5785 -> 1.03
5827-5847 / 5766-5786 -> 1.05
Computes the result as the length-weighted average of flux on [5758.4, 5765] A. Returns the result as 17.7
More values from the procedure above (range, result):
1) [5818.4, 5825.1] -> 16.4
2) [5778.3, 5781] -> 17.3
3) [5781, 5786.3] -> 15.6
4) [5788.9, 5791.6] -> 16.2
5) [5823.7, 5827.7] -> 16.4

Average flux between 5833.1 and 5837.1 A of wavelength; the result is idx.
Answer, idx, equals 18.2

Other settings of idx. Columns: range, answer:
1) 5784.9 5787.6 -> 16.2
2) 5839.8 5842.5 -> 16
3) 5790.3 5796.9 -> 16.5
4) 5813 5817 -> 17.8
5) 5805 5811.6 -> 16.1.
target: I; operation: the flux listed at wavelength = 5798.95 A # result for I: 16.2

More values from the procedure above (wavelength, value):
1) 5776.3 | 17.8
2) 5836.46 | 17.5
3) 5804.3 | 17.8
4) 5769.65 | 16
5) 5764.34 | 17.8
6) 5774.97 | 15.2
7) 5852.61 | 17.5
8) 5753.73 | 15.4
